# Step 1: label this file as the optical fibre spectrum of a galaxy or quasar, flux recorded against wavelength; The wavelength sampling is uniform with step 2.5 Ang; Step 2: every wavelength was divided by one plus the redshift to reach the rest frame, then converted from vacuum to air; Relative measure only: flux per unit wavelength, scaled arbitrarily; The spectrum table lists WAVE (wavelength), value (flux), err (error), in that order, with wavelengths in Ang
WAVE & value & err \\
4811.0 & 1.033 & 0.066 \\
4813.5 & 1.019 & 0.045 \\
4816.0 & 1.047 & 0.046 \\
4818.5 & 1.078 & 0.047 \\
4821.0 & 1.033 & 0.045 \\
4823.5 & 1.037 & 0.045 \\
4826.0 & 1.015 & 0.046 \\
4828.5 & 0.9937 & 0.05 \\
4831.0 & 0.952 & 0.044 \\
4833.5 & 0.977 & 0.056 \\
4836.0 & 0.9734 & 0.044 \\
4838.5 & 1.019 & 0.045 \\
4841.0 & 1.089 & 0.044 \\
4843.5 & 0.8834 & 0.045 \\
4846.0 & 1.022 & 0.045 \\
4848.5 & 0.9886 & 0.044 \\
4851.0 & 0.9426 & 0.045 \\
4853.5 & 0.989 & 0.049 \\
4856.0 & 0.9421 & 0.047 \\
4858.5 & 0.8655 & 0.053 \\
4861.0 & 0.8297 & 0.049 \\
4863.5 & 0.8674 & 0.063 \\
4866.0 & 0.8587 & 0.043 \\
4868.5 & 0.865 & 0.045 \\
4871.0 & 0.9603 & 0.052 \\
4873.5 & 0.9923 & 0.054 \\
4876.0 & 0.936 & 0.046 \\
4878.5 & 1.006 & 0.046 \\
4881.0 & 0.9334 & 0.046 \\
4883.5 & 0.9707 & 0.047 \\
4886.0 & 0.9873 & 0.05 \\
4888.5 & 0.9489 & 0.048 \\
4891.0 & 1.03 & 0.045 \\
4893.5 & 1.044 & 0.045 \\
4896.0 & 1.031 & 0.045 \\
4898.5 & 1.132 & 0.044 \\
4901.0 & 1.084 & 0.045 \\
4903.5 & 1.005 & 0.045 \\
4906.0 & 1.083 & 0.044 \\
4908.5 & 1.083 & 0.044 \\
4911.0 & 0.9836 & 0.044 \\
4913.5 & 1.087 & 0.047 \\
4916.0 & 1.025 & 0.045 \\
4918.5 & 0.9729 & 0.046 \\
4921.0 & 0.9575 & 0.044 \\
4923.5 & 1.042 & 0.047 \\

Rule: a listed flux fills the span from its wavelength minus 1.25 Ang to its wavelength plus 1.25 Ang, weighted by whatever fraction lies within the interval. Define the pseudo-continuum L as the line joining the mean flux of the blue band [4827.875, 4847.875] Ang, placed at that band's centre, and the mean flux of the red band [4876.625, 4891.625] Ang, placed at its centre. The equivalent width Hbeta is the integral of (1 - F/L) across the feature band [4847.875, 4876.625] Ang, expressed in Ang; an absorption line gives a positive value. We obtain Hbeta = 1.9 Ang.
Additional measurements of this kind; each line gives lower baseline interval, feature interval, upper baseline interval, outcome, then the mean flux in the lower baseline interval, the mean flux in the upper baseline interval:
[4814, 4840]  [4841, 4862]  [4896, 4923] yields 1.61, 1.01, 1.04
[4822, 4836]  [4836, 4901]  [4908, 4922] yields 2.34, 0.994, 1.02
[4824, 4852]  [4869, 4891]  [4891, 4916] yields 1.38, 0.989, 1.06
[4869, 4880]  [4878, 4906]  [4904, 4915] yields -0.24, 0.965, 1.05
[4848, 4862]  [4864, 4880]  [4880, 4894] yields 0.39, 0.925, 0.984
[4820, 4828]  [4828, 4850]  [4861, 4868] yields -0.59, 1.02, 0.857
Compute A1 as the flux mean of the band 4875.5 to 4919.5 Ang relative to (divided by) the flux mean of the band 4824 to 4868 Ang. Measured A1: 1.07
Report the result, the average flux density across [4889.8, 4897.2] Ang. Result 1.04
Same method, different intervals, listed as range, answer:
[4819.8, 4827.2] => 1.03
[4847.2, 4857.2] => 0.966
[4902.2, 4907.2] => 1.04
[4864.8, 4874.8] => 0.919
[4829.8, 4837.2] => 0.968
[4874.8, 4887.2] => 0.967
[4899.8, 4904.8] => 1.04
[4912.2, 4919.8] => 1.03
